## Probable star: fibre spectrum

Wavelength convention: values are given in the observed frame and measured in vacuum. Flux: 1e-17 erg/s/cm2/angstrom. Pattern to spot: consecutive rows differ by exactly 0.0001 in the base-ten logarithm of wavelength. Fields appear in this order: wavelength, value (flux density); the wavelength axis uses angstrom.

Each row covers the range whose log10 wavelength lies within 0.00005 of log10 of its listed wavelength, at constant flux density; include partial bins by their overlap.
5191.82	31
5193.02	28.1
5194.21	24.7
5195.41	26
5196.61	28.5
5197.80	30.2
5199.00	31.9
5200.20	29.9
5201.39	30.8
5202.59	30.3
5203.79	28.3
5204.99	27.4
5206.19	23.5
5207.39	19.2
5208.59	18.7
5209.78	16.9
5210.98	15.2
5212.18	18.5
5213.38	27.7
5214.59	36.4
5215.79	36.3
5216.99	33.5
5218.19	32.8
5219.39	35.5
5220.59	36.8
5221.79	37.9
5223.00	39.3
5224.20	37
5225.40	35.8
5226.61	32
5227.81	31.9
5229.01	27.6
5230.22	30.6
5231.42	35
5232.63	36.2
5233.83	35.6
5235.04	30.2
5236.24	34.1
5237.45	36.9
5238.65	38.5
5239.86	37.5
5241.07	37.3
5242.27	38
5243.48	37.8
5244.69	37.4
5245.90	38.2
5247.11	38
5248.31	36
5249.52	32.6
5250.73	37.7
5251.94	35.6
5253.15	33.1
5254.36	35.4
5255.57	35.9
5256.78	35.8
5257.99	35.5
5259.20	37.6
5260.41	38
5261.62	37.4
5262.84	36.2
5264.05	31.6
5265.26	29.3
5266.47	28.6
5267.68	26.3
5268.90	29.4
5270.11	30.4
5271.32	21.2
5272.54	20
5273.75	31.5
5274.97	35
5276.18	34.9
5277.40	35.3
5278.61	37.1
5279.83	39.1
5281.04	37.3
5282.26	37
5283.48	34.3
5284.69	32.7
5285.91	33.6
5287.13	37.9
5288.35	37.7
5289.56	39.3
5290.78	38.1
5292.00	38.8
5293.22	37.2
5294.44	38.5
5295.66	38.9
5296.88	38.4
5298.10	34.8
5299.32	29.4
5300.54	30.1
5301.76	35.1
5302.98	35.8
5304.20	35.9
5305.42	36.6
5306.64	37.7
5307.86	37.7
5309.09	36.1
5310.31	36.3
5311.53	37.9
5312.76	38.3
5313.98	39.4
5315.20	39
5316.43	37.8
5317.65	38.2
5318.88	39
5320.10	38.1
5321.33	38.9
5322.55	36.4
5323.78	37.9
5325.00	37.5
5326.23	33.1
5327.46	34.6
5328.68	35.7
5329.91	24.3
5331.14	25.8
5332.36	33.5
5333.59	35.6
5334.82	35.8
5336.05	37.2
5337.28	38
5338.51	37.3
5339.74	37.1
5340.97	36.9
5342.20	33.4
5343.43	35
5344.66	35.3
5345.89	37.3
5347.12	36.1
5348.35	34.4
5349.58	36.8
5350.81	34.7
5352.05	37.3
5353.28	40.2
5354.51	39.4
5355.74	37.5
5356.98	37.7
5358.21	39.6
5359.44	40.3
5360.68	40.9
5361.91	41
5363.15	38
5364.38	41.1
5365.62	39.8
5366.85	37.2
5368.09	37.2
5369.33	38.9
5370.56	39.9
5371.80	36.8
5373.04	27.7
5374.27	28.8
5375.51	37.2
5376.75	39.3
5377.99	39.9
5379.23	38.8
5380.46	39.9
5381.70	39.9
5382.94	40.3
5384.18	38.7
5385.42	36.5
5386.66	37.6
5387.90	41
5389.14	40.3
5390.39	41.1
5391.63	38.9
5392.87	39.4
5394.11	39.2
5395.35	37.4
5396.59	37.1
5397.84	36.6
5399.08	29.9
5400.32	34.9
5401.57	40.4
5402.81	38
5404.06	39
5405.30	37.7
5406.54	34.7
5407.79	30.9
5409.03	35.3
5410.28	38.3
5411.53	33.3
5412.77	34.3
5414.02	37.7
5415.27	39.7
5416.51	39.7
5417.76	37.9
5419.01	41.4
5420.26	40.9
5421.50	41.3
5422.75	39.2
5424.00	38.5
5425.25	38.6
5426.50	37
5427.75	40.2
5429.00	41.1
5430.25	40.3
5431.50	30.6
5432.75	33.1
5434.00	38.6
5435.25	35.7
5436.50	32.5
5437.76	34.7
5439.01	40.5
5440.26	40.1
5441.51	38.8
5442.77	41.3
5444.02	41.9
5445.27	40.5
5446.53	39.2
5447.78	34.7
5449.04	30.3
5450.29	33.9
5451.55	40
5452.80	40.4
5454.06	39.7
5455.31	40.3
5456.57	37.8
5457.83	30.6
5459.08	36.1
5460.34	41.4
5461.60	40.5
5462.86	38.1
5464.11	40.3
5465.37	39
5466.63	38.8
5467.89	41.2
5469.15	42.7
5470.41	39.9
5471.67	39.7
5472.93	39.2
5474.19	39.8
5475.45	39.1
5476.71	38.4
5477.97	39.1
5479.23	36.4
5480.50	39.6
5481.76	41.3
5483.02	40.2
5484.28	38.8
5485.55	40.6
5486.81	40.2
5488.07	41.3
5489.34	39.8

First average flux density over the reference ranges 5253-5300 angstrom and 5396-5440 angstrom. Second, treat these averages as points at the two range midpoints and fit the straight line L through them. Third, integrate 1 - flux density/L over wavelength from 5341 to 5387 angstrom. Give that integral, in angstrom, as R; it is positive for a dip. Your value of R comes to -1.90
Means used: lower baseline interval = 34.3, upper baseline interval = 37.2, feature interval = 37.6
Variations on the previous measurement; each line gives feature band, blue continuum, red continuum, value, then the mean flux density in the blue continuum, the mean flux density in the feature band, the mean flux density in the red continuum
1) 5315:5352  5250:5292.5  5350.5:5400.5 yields 0.8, 34.1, 35.7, 38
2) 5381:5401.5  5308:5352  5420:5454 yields -0.6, 36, 38.1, 37.9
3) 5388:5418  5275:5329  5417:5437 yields 0.4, 36.7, 37.2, 38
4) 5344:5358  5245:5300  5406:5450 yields -0.4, 34.6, 37.1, 37.5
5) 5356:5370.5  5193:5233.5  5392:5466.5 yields -1.6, 29.8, 39.2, 37.7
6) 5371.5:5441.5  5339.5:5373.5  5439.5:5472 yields 1.1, 37.5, 37.5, 38.7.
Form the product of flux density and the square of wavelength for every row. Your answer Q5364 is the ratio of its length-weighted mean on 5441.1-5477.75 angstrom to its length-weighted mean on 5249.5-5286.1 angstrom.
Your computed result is 1.2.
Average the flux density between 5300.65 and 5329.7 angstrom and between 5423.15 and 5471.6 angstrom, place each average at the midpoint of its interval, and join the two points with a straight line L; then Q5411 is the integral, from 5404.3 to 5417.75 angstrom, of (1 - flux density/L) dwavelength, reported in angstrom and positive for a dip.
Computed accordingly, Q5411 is 0.5 angstrom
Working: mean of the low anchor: 36.8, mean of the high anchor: 38.2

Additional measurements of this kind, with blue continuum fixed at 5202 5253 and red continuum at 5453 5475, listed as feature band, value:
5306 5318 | -1.0 angstrom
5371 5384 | -0.1 angstrom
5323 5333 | 0.7 angstrom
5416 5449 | 0.0 angstrom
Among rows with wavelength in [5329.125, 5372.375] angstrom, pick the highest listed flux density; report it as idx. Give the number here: 41.1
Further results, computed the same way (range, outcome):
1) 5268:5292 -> 39.3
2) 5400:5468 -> 41.9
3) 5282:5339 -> 39.4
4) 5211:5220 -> 36.4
